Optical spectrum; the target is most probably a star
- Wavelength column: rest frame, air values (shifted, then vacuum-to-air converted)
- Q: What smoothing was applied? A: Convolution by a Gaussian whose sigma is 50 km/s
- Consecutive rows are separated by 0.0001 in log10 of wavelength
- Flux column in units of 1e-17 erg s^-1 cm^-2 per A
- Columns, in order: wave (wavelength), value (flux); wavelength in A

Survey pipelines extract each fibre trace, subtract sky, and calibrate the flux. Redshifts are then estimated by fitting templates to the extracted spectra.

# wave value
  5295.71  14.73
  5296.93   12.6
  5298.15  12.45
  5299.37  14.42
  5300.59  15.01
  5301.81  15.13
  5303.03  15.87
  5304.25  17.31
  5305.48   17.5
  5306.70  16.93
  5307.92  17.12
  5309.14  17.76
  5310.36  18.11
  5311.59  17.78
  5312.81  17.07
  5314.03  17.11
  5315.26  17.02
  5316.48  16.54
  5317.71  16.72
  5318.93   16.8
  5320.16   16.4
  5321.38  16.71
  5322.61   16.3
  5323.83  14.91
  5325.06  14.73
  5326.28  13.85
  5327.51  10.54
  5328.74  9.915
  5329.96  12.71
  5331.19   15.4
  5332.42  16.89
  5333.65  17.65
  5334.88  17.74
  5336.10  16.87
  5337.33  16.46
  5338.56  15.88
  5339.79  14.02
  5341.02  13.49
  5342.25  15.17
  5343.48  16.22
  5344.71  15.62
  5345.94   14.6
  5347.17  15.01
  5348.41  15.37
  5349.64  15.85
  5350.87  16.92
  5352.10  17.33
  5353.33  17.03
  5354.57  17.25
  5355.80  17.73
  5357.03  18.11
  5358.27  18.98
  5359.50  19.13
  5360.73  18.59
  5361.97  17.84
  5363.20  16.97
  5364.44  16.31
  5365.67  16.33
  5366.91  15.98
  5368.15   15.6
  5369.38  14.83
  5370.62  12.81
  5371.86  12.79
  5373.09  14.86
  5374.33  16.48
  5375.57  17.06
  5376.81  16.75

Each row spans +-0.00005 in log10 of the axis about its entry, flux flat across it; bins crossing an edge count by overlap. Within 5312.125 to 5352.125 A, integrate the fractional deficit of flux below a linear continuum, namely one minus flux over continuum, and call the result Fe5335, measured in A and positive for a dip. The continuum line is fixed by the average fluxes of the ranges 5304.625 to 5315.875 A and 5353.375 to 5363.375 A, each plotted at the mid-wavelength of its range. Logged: 4.8 A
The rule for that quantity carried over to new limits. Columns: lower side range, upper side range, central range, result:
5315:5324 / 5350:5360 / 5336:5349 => 1.52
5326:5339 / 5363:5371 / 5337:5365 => -2.31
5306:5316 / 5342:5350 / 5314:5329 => 1.39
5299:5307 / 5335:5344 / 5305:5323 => -1.33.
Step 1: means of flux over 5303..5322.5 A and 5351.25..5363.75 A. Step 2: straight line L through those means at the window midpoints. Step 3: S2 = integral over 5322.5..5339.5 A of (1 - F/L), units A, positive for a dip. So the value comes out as 2.41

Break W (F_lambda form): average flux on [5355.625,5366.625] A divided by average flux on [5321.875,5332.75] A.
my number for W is 1.28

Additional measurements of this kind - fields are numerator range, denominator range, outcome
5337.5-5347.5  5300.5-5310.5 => 0.90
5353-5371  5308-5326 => 1.02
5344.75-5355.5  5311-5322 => 0.96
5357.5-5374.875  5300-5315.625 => 0.96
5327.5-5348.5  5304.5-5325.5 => 0.90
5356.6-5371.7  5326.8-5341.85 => 1.12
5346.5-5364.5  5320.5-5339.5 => 1.14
